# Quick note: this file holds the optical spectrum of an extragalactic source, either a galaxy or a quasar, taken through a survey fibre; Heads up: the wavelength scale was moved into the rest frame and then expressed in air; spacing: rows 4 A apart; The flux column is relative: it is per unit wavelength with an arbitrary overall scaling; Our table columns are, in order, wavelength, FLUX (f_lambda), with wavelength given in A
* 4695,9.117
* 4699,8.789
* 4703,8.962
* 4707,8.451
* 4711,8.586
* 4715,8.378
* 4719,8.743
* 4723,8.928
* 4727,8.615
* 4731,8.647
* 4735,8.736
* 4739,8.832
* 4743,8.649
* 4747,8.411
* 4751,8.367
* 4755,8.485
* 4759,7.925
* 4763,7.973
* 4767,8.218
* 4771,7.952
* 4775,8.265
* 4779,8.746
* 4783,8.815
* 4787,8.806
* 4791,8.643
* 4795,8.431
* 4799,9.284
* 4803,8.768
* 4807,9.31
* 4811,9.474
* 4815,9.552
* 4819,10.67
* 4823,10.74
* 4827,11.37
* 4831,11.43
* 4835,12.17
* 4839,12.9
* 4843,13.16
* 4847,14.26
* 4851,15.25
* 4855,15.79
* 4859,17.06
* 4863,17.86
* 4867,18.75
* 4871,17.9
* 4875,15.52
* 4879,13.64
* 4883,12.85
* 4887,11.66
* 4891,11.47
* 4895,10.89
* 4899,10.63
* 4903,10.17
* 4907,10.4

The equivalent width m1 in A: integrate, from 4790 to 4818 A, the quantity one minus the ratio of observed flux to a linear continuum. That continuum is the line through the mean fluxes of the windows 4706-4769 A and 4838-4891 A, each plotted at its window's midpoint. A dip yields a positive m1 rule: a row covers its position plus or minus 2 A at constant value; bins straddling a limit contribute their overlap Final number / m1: 6.5 A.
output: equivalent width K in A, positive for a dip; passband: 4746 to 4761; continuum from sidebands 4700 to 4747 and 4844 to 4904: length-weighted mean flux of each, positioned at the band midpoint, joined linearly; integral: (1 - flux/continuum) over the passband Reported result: 2.3 A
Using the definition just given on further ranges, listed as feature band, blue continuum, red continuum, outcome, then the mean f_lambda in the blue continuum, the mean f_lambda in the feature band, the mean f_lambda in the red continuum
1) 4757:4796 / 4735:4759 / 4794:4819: 2.3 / 8.51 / 8.38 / 9.29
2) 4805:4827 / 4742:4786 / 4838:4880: 4.2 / 8.35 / 10.1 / 15.8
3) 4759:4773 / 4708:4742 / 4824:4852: 2.9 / 8.68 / 8.03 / 12.8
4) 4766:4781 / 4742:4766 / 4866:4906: 1.2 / 8.28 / 8.3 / 13.1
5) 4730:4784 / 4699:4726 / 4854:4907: 8.8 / 8.68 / 8.42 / 14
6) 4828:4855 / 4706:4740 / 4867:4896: -1.6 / 8.66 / 13.3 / 13.9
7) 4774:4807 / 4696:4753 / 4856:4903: 6.8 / 8.66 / 8.77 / 14.2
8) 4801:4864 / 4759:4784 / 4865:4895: -3.2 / 8.28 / 12.4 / 14.3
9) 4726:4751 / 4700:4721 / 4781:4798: 0.1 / 8.63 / 8.63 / 8.71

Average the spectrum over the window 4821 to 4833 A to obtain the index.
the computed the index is 11.2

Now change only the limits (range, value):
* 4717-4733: 8.73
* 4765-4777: 8.15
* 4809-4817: 9.51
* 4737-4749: 8.63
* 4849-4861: 16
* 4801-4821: 9.55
